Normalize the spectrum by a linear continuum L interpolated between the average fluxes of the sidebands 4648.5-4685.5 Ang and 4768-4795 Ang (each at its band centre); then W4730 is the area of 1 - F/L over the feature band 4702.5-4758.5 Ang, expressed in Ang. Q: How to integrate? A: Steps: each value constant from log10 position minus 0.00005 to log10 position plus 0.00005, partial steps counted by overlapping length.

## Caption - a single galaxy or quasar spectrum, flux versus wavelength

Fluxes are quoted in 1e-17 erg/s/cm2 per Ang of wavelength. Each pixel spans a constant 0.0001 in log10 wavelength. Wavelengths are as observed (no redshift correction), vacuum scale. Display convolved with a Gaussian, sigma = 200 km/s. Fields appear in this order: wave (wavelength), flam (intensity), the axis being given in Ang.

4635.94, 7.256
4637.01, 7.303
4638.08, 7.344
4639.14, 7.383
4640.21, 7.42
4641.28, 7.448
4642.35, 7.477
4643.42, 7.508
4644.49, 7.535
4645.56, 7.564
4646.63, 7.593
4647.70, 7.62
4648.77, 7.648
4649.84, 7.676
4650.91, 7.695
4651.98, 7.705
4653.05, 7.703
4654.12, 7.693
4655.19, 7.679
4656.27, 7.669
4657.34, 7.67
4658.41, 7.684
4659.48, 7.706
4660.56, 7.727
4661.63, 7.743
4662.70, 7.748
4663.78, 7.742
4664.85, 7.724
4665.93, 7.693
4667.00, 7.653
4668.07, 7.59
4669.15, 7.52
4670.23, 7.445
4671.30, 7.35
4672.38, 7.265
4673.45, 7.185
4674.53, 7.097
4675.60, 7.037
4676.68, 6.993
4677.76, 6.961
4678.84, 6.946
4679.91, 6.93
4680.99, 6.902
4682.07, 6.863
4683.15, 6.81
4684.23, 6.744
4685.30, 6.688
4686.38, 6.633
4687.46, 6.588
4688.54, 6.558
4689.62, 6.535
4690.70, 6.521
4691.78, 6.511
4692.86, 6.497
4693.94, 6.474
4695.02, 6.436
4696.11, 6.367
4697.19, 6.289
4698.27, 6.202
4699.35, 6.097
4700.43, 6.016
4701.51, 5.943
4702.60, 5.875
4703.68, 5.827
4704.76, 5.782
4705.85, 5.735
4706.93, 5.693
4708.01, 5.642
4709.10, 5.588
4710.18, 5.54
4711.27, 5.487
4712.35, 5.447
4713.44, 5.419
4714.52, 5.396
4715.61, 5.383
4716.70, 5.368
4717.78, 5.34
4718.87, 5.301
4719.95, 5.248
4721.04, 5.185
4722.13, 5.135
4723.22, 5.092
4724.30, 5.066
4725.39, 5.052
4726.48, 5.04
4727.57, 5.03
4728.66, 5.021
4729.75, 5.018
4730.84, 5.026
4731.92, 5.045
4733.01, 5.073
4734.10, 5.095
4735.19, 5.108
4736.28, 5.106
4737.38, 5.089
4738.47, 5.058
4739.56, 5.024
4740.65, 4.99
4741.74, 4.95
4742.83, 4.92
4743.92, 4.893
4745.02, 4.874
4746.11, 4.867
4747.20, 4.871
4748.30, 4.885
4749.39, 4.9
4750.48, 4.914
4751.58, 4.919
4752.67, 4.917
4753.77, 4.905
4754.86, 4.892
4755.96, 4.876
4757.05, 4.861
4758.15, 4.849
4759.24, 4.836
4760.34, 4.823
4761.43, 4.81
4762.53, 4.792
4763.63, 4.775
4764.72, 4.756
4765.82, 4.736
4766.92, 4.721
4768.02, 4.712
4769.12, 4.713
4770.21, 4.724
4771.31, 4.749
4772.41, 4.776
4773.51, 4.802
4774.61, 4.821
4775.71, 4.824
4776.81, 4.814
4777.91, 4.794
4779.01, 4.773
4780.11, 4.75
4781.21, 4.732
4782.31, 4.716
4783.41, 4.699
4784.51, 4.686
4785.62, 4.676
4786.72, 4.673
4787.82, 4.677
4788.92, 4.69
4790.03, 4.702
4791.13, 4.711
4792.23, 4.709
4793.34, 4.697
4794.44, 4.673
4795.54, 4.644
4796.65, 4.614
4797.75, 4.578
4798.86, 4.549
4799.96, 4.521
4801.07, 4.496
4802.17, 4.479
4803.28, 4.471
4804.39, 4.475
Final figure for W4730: 7.2 Ang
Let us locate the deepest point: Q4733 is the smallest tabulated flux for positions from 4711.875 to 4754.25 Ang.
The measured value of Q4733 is 4.867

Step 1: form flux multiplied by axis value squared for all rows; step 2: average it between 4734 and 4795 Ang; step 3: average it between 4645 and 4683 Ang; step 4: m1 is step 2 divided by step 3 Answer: 0.7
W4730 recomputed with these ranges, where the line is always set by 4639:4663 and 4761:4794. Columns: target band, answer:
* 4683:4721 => 2.9 Ang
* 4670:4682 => 0.0 Ang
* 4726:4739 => 1.6 Ang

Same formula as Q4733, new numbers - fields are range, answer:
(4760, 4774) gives 4.712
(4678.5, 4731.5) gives 5.018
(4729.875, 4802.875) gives 4.479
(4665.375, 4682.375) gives 6.863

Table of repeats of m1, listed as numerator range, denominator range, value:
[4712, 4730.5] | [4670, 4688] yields 0.76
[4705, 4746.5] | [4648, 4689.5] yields 0.73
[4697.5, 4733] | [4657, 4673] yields 0.73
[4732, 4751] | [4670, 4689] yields 0.74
